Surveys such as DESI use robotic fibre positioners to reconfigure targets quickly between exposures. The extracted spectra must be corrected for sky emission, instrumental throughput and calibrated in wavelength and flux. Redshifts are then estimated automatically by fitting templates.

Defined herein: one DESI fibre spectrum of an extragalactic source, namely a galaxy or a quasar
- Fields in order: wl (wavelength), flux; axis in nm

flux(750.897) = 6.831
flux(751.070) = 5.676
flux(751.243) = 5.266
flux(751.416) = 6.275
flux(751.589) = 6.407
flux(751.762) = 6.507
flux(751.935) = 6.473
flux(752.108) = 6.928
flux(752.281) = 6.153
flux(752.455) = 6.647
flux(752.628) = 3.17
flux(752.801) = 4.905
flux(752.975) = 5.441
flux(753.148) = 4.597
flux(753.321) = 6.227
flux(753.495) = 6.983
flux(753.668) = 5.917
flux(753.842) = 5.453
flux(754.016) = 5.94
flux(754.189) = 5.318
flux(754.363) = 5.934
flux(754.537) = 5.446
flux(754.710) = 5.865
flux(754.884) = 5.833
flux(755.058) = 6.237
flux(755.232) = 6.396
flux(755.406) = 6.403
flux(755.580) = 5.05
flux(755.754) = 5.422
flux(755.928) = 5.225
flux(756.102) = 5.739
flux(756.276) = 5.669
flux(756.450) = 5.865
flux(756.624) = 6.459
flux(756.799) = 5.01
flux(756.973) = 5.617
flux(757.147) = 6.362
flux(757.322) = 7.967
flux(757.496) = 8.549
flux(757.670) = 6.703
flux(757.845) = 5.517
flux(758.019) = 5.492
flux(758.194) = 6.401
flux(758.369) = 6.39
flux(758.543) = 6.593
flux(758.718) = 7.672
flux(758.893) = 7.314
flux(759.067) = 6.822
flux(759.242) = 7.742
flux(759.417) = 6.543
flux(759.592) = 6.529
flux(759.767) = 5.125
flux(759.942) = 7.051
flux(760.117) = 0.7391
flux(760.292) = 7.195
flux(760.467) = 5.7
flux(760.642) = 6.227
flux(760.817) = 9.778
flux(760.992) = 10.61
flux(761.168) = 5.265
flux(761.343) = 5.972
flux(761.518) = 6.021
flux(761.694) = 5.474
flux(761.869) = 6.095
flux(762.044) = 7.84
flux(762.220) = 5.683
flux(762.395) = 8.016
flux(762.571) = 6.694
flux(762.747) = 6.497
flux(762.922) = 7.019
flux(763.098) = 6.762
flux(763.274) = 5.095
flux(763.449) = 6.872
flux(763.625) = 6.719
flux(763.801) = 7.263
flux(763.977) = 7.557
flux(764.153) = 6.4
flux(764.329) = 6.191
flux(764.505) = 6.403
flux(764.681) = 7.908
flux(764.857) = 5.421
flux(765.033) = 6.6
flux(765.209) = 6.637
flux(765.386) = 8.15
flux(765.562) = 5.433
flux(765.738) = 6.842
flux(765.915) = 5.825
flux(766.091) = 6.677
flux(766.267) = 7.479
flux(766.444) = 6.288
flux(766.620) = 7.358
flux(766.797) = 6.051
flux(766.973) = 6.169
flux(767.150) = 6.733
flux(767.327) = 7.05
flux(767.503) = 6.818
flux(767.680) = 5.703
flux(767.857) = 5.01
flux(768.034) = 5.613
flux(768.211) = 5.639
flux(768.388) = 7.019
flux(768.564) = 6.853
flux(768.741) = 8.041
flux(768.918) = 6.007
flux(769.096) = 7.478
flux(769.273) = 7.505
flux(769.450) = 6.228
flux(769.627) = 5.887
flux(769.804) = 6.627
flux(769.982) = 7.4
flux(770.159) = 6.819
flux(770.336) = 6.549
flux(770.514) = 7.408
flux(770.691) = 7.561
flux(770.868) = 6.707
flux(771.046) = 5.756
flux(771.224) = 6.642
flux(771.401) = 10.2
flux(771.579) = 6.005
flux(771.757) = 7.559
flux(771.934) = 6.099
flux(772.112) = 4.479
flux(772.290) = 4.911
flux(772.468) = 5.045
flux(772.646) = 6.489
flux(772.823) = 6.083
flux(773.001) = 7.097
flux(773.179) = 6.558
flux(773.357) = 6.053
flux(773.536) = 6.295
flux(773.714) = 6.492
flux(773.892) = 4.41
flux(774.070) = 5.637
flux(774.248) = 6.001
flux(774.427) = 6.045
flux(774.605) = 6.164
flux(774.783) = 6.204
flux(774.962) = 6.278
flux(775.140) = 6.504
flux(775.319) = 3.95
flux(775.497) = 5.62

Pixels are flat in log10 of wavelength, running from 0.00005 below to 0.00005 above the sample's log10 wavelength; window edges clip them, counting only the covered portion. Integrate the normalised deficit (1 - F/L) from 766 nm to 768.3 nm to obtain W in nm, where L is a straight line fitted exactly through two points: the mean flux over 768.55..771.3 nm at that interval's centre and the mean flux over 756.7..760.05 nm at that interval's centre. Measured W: 0.14 nm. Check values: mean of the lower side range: 6.56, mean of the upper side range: 6.84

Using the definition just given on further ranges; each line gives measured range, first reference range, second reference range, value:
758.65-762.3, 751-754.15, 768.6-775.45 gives -0.290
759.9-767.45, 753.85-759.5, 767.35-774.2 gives -0.316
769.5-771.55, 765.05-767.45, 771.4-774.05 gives -0.232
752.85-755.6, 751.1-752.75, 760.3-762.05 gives 0.159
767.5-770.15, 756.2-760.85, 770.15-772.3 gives 0.055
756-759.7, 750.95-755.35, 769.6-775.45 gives -0.340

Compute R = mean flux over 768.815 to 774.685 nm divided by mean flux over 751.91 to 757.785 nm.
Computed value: 1.1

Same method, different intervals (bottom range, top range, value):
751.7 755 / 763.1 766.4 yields 1.15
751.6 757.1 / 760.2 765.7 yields 1.17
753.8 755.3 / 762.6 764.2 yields 1.15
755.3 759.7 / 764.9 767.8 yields 1.03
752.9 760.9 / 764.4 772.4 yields 1.08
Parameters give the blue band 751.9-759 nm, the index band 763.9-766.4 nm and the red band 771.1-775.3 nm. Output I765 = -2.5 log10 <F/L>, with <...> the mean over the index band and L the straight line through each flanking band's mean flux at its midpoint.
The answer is -0.09 mag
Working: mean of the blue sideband 6.03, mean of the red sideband 6.19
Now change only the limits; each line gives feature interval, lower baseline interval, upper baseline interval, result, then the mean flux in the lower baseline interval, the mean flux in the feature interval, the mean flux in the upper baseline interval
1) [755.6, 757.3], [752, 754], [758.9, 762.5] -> 0.056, 5.69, 5.77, 6.54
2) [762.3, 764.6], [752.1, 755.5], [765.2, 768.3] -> -0.082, 5.76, 6.73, 6.41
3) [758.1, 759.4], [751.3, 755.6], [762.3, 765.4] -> -0.104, 5.87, 6.96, 6.75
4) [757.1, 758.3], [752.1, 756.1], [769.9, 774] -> -0.151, 5.69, 6.72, 6.46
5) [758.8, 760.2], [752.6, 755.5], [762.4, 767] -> 0.031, 5.7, 6.01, 6.66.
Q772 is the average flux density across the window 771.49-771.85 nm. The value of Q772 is 6.78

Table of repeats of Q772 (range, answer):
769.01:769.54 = 7.07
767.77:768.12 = 5.31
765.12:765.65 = 6.74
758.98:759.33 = 7.28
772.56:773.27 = 6.56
